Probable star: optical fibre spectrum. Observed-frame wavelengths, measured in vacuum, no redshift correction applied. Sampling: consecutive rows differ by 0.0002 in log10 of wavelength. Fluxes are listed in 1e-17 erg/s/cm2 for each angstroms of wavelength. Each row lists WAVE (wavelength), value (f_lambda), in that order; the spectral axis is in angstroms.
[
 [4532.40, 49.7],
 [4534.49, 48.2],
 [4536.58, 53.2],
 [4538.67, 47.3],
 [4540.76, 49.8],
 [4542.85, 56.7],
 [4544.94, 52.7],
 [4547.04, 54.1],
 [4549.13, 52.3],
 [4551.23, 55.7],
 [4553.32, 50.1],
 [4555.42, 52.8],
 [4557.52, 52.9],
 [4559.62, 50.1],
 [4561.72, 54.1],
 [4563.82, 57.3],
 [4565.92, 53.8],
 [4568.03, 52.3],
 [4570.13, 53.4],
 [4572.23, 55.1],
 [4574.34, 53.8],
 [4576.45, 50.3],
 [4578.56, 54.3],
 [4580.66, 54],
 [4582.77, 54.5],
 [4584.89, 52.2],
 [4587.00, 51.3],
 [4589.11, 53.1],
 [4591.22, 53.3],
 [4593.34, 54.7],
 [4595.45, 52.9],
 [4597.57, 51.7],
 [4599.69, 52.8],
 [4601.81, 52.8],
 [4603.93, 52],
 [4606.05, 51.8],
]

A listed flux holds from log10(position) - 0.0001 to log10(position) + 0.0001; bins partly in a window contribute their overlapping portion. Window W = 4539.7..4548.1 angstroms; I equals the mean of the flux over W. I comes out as 53.3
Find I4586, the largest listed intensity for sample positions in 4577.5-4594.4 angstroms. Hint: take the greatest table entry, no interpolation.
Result 54.7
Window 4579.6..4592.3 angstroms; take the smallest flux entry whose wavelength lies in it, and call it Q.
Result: 51.3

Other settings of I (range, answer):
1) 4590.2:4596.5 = 53.6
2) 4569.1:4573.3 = 54.3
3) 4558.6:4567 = 53.8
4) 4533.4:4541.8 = 49.6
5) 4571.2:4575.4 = 54.4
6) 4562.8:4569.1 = 54.4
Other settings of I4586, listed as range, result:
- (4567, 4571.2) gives 53.4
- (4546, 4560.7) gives 55.7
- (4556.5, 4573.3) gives 57.3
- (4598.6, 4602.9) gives 52.8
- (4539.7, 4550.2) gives 56.7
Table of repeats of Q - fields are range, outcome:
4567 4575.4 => 52.3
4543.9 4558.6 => 50.1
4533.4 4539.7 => 47.3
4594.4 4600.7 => 51.7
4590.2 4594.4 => 53.3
